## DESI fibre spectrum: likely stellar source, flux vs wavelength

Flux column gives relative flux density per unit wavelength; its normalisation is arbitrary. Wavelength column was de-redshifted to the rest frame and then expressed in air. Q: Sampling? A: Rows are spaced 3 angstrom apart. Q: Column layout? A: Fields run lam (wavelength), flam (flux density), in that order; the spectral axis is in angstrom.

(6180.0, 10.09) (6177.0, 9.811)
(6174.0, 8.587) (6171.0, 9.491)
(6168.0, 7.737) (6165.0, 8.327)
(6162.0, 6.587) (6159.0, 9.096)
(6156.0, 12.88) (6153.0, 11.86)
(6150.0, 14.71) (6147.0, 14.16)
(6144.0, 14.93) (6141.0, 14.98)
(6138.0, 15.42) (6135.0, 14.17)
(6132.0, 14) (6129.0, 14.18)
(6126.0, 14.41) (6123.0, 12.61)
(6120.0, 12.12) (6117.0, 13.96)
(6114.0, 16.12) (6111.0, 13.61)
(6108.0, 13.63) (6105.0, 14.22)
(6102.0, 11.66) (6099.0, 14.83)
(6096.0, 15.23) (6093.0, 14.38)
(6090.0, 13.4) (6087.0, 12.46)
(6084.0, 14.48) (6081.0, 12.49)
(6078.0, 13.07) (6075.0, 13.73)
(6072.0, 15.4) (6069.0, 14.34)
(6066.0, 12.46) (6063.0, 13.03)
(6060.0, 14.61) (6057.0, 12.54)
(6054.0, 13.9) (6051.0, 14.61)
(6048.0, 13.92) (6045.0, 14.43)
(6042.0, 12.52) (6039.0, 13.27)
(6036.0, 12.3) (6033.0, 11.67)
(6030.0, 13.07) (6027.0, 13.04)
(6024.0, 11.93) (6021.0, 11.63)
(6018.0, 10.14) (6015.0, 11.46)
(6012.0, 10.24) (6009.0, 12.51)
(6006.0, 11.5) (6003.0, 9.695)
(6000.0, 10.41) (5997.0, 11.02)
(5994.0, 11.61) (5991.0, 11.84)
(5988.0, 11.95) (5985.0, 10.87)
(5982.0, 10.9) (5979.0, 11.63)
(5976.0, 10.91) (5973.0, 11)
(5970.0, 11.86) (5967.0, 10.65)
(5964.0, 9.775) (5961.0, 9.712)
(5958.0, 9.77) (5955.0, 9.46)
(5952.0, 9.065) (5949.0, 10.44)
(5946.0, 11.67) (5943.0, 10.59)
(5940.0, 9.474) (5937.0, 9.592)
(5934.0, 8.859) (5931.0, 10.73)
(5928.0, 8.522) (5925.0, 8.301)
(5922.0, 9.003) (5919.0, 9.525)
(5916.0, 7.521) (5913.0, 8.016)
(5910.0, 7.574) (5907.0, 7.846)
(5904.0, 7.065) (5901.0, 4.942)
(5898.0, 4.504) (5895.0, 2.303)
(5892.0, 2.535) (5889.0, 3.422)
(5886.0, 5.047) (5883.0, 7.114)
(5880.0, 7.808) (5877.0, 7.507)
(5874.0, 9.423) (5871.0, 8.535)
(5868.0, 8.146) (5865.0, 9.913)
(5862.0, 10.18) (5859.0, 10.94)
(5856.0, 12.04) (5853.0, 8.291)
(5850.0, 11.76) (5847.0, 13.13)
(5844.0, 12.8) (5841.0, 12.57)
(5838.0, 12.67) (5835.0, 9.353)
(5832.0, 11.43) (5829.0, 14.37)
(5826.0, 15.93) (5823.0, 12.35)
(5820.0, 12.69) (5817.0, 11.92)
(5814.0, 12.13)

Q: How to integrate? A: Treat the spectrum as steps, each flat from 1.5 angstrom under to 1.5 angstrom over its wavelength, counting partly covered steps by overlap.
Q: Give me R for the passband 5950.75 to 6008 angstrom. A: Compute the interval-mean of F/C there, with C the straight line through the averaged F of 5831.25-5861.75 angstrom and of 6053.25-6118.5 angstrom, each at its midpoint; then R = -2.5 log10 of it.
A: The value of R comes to 0.19 mag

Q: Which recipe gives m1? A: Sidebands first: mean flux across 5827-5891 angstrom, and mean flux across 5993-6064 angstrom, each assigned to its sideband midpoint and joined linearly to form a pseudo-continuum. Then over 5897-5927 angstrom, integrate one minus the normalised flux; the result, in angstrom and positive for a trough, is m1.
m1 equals 8.8 angstrom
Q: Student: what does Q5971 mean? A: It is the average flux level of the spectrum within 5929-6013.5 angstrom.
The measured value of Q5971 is 10.6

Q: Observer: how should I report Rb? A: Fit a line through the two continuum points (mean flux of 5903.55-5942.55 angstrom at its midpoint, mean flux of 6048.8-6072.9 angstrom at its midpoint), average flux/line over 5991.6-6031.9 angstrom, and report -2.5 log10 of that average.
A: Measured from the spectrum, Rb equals 0.05 mag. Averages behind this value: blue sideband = 8.71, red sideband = 13.8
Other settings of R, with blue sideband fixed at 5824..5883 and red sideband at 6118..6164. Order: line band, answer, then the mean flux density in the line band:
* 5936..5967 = 0.16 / 9.99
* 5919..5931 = 0.25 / 8.99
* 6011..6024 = 0.10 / 11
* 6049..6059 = -0.12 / 13.7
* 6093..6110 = -0.10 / 13.9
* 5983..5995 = 0.03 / 11.5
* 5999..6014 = 0.10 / 10.9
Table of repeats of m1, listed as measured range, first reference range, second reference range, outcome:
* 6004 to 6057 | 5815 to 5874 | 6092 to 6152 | 3.28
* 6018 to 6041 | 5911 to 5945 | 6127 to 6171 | -3.68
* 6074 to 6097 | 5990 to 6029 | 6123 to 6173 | -3.43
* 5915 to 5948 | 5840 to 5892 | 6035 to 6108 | 3.39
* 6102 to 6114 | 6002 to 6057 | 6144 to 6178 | -2.76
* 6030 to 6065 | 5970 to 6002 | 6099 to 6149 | -2.35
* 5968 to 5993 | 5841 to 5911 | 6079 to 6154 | -1.78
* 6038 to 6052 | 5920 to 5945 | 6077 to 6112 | -1.57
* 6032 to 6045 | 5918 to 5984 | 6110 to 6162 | -1.10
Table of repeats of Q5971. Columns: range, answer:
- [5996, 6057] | 12.2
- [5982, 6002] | 11.2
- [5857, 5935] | 7.53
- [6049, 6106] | 13.7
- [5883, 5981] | 8.47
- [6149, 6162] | 11.4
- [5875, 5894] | 5.59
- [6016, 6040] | 12.1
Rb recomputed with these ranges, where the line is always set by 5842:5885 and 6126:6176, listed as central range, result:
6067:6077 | -0.25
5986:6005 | -0.03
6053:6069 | -0.18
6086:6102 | -0.20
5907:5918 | 0.29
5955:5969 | 0.06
